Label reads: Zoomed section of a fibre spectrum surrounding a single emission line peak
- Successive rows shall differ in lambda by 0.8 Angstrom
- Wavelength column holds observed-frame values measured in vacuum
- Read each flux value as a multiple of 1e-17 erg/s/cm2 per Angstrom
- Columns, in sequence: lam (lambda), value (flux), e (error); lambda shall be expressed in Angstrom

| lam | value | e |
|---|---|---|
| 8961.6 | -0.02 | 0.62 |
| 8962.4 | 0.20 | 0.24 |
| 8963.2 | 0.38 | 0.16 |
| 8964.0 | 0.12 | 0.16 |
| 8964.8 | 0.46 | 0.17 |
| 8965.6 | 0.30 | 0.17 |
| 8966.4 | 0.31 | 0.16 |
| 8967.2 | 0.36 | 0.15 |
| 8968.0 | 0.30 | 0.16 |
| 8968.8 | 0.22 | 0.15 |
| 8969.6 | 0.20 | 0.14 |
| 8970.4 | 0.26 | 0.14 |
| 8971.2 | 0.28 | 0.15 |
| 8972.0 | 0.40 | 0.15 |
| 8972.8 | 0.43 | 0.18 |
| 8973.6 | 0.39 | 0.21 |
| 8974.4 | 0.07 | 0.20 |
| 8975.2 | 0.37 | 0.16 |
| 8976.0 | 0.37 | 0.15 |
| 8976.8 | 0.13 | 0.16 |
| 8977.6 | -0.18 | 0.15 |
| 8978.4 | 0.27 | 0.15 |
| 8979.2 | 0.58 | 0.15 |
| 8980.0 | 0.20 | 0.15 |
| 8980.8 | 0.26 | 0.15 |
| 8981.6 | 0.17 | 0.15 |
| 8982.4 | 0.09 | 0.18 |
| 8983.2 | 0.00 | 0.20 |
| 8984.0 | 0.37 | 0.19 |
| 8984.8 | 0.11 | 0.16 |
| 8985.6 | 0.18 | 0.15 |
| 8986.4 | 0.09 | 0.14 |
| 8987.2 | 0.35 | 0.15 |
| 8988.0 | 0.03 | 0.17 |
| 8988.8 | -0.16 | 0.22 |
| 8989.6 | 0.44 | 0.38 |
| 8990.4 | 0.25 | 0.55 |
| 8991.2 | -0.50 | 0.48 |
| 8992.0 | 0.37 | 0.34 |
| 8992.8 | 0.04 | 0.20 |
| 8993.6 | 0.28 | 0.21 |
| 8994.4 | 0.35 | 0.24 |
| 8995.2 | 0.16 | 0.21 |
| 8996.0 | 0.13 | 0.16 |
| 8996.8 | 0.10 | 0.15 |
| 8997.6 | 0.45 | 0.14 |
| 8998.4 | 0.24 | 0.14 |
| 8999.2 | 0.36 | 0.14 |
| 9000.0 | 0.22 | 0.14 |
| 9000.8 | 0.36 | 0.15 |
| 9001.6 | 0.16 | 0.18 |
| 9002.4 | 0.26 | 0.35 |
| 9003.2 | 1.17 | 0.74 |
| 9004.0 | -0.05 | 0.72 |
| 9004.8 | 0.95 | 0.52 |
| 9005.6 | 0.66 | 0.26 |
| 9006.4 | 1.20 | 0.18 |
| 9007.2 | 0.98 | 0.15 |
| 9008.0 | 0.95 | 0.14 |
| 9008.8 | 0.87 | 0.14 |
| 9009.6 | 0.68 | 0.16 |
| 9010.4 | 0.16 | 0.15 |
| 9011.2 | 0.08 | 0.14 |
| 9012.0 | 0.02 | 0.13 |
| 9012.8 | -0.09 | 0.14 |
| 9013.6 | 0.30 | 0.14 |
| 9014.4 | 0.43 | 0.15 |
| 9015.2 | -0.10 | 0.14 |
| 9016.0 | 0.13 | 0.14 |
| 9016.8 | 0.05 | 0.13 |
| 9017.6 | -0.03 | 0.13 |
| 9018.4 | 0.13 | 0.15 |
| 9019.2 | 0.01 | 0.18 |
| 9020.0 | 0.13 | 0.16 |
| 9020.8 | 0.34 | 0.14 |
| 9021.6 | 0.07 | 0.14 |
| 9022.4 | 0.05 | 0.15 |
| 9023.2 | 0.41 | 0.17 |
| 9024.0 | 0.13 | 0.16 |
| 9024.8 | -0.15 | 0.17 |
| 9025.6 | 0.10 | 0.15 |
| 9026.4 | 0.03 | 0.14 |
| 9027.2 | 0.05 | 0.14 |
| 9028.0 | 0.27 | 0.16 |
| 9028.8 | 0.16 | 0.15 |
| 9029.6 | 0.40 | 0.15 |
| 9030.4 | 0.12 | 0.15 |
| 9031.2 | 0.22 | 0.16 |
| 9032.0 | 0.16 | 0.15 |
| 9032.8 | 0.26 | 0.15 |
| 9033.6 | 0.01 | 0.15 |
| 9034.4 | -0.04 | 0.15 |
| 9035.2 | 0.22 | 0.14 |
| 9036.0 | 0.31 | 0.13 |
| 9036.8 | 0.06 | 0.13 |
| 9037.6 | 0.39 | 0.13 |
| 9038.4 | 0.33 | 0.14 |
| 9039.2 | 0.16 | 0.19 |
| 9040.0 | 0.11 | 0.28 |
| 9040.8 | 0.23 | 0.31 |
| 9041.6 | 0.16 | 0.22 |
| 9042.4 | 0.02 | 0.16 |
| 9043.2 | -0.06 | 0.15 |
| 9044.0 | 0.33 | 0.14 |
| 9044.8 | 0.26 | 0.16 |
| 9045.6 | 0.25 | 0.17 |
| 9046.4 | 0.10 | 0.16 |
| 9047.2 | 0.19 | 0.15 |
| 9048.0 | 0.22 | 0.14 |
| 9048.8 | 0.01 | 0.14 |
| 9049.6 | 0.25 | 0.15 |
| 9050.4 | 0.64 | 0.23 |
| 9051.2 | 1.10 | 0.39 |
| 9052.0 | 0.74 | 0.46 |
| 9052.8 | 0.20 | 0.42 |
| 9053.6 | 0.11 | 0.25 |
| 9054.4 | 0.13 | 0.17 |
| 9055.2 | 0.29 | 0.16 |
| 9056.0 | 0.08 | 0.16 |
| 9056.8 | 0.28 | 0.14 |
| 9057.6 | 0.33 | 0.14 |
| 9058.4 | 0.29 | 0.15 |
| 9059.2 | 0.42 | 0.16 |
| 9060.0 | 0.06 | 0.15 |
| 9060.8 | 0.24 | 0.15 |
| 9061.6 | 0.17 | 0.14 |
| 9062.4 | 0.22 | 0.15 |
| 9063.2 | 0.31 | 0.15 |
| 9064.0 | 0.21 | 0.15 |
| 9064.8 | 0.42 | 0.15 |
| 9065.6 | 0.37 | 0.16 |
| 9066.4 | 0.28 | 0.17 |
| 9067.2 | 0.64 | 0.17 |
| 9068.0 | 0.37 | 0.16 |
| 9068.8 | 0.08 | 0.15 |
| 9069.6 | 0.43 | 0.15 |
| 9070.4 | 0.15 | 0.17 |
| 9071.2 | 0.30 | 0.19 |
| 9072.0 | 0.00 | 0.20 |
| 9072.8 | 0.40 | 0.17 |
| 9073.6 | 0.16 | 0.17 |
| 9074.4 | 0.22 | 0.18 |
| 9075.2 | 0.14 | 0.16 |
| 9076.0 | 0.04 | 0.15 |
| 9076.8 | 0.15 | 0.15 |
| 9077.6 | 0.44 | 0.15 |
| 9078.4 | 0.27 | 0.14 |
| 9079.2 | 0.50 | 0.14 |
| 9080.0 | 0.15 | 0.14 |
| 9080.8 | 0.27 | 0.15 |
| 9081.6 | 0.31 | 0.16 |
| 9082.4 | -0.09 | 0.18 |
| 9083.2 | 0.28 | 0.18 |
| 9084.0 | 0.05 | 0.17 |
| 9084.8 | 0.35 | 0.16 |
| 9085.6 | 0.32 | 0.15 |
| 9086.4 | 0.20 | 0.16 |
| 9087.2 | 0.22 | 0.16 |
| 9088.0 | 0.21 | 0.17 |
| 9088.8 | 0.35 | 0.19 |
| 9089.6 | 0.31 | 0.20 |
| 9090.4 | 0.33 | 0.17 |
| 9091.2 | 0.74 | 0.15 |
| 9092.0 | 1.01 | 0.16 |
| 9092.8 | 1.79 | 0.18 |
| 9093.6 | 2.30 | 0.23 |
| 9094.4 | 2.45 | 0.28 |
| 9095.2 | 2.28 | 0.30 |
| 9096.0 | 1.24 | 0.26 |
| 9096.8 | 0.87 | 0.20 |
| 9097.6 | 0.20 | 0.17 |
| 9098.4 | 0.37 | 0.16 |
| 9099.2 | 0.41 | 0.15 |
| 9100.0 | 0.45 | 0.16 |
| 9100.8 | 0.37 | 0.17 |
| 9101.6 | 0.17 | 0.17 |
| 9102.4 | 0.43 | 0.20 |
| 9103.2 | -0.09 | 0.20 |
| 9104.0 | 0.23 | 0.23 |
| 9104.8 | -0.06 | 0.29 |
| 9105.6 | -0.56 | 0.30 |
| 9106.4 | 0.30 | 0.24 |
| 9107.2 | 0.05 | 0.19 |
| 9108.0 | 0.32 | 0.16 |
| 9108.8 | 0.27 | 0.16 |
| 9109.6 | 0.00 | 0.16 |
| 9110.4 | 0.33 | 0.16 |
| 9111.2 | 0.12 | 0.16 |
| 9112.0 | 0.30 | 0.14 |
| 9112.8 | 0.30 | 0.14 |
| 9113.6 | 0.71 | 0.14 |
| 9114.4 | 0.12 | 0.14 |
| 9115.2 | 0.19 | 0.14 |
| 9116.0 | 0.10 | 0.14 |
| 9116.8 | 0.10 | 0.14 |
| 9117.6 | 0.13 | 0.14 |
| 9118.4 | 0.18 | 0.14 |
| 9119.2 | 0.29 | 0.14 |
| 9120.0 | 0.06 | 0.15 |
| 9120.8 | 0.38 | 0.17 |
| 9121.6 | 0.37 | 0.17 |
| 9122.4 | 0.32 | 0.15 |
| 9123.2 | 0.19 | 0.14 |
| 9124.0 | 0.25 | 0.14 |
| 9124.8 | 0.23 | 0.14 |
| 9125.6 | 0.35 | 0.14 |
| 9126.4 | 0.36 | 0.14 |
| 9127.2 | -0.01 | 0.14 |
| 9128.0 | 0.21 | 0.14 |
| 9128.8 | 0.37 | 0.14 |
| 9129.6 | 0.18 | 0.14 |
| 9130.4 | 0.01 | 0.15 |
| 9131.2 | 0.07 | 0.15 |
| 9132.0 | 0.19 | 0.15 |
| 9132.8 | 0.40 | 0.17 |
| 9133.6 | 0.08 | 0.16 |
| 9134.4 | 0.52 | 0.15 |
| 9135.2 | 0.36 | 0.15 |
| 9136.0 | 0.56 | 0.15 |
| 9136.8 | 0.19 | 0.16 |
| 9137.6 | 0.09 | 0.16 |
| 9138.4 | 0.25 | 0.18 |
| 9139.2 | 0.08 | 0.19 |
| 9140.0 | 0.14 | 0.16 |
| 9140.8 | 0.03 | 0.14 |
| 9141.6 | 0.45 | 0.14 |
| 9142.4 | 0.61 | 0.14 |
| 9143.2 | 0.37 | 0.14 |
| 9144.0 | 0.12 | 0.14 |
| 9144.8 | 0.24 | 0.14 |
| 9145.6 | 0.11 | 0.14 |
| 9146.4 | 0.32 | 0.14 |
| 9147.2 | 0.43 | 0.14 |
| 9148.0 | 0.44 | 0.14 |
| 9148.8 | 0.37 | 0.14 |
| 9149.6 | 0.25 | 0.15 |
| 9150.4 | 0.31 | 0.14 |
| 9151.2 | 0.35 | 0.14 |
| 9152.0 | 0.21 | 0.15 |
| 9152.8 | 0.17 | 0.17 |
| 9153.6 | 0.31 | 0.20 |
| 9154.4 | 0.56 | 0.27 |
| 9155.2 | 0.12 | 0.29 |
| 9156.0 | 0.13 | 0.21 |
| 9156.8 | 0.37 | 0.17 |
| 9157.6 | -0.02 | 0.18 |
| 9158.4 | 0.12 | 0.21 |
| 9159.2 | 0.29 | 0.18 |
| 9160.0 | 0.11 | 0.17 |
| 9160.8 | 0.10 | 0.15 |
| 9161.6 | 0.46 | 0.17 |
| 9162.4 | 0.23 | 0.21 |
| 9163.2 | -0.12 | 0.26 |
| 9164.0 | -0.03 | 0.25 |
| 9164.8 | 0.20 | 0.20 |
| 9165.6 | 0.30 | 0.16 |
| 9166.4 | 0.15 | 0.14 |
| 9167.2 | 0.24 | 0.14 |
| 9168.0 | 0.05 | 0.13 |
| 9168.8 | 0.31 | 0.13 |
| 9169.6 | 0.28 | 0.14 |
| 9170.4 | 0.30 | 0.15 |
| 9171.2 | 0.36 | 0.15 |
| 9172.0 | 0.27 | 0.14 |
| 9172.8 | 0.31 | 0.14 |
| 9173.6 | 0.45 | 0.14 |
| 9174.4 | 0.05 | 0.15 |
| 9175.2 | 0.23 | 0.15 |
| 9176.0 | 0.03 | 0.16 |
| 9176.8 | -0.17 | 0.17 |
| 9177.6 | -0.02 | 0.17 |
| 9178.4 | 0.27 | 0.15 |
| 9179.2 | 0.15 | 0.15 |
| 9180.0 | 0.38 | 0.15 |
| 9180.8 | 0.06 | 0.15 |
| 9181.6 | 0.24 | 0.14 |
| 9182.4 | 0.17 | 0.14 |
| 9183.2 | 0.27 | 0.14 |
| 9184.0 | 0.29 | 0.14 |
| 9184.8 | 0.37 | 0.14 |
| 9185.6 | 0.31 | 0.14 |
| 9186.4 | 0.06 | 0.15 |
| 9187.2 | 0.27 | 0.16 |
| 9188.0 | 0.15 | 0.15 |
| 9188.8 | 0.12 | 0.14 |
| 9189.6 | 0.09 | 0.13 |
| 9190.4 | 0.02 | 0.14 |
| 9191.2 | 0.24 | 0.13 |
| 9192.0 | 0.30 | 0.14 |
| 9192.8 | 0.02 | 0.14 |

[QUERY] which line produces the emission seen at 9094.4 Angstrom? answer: [O III]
